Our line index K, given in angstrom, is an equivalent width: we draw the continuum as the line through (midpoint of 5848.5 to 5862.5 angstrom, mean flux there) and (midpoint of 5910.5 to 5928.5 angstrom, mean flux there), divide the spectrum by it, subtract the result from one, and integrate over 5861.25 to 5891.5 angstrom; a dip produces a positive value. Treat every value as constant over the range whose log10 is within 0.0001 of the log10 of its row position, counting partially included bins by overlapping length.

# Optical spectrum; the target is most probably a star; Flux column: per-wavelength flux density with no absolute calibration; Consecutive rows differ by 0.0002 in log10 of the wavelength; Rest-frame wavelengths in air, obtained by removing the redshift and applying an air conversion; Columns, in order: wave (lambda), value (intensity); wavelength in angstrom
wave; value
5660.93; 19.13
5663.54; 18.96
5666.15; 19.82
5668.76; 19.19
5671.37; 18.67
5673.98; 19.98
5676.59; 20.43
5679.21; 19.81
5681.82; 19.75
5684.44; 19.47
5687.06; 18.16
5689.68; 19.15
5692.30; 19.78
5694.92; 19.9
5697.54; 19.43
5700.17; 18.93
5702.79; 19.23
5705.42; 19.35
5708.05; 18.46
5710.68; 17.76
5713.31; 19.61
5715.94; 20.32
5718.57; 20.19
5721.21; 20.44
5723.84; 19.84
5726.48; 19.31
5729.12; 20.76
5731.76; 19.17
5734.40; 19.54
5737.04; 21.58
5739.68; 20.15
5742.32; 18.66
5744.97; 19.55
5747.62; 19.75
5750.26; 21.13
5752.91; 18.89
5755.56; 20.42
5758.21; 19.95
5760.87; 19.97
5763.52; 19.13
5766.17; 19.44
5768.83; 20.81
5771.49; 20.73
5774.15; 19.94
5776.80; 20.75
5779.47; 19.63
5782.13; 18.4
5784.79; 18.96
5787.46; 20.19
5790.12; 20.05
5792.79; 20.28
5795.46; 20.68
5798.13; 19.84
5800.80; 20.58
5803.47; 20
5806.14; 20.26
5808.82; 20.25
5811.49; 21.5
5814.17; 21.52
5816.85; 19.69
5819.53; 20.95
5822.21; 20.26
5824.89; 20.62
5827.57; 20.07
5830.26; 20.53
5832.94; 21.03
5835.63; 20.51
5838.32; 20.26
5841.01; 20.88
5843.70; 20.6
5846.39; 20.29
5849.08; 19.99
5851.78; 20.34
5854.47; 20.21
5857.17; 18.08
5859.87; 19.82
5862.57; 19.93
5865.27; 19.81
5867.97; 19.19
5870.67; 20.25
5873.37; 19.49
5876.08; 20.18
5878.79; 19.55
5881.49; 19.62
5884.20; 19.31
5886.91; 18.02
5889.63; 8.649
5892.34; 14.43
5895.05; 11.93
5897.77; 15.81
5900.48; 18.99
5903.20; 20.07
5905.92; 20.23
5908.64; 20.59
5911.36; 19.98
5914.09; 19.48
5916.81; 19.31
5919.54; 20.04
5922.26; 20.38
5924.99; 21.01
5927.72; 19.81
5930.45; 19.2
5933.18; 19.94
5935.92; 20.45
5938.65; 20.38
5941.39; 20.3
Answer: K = 2.0 angstrom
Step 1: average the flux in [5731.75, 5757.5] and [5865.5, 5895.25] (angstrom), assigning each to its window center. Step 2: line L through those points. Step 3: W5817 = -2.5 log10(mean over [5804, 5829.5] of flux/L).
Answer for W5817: -0.102 mag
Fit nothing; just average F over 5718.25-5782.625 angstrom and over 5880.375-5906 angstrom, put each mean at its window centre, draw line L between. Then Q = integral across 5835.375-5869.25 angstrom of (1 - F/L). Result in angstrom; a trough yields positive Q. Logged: -4.8 angstrom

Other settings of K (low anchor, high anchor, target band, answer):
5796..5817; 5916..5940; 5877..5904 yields 4.79 angstrom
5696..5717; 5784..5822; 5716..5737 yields -0.69 angstrom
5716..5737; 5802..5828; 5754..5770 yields 0.23 angstrom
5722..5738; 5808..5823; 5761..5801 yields 0.97 angstrom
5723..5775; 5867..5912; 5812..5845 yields -3.11 angstrom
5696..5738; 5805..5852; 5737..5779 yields -0.11 angstrom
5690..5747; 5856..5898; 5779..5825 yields -3.83 angstrom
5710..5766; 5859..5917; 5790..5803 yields -0.69 angstrom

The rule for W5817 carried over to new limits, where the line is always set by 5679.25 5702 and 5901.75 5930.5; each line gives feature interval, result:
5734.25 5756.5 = -0.025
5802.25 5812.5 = -0.042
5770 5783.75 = -0.015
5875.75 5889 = 0.071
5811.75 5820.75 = -0.057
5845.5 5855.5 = -0.020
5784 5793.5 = -0.013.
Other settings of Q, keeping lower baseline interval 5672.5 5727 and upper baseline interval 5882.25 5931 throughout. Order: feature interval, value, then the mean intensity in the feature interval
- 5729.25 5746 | -0.5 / 19.9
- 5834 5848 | -1.4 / 20.5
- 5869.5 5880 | -0.8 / 19.9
